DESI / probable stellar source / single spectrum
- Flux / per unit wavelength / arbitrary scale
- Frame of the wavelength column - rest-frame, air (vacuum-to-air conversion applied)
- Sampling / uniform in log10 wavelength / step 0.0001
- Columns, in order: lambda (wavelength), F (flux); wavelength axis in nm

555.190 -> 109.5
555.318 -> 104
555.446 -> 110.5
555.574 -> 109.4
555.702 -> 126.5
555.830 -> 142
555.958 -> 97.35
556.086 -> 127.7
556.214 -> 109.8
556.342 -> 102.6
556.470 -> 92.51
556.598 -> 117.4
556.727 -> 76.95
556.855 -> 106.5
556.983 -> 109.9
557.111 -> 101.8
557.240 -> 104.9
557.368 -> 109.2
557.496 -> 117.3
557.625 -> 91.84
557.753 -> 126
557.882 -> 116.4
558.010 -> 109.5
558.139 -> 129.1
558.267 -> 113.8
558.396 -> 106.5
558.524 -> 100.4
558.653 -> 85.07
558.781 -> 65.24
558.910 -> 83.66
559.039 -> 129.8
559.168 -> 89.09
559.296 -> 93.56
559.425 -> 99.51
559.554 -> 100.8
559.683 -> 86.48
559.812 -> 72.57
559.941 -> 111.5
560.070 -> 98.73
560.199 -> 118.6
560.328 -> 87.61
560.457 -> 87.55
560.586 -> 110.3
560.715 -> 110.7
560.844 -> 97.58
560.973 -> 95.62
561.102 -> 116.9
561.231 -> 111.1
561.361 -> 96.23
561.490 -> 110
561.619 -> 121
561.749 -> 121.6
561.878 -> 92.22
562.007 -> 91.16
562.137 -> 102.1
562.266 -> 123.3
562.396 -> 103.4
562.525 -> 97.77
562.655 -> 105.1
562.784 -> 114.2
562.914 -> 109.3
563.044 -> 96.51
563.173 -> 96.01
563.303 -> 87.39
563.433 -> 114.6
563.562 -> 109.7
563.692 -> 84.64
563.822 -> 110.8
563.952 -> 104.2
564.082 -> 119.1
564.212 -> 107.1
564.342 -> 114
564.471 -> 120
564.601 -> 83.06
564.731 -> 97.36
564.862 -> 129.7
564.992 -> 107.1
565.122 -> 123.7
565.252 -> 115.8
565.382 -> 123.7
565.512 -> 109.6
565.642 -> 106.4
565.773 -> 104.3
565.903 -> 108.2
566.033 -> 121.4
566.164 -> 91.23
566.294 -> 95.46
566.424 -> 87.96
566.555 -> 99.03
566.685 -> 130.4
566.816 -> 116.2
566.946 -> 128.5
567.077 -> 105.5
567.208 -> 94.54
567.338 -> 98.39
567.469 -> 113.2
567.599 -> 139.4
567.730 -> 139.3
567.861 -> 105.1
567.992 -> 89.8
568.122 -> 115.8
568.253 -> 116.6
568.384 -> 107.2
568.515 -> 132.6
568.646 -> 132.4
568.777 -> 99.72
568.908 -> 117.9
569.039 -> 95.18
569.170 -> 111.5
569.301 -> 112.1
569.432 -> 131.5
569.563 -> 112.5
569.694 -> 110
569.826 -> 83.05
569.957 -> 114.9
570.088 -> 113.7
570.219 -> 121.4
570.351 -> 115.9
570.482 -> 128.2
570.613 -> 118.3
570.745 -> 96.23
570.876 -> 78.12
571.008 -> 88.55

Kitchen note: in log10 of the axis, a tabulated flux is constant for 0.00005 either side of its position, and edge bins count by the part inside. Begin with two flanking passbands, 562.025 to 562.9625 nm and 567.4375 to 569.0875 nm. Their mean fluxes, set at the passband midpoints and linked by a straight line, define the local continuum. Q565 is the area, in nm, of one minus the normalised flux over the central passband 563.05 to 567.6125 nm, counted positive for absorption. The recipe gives 0.14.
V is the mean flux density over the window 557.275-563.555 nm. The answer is 103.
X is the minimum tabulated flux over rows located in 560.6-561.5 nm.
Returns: 95.62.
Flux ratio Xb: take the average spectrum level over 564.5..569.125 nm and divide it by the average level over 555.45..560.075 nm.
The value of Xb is 1.06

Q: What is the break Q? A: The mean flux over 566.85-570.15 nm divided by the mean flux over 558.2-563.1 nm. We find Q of 1.1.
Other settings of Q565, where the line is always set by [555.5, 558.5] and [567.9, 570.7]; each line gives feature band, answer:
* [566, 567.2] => 0.055 nm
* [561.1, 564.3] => 0.174 nm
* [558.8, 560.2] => 0.182 nm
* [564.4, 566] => 0.018 nm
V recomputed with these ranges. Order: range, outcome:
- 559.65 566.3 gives 105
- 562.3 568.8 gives 109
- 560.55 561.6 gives 107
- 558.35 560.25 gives 95.8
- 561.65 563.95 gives 104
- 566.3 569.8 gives 113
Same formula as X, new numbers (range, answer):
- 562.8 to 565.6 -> 83.06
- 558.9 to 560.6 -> 72.57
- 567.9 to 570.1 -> 83.05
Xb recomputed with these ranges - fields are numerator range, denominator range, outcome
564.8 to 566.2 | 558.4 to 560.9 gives 1.17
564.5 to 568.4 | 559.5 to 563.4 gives 1.08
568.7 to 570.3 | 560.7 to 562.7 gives 1.04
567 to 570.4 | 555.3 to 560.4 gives 1.08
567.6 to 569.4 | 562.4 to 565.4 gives 1.07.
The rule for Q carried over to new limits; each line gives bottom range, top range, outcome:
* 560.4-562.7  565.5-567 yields 1.03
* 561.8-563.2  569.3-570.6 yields 1.11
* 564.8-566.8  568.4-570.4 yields 1.03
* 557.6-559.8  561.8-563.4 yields 1.01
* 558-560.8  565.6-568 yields 1.10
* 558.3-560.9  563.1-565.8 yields 1.11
